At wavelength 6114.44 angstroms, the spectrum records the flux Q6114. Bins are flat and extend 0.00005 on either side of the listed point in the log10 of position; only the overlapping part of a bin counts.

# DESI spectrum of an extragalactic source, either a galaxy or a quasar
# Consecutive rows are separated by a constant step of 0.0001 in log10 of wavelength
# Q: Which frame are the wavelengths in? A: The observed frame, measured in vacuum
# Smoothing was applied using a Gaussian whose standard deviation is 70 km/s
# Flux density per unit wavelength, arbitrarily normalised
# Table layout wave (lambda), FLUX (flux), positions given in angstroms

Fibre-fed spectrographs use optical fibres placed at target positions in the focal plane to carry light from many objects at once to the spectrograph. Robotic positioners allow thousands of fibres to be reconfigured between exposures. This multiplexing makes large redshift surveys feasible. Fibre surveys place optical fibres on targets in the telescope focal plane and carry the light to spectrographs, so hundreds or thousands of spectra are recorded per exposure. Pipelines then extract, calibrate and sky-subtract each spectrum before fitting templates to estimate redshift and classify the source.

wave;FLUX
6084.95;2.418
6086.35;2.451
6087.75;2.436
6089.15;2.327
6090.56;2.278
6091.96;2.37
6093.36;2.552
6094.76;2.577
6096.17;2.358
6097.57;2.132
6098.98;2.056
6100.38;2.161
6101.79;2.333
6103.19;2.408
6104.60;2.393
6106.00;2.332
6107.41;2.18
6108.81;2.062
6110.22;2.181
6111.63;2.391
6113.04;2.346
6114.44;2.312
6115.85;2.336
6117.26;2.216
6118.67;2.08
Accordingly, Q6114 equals 2.312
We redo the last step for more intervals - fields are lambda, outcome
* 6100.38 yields 2.161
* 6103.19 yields 2.408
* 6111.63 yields 2.391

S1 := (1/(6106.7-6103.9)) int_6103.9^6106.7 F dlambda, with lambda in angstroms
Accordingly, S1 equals 2.37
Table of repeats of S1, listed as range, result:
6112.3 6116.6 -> 2.33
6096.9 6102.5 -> 2.17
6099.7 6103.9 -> 2.3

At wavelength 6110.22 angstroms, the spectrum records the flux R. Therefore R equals 2.181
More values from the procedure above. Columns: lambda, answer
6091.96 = 2.37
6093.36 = 2.552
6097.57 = 2.132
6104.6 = 2.393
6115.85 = 2.336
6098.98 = 2.056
